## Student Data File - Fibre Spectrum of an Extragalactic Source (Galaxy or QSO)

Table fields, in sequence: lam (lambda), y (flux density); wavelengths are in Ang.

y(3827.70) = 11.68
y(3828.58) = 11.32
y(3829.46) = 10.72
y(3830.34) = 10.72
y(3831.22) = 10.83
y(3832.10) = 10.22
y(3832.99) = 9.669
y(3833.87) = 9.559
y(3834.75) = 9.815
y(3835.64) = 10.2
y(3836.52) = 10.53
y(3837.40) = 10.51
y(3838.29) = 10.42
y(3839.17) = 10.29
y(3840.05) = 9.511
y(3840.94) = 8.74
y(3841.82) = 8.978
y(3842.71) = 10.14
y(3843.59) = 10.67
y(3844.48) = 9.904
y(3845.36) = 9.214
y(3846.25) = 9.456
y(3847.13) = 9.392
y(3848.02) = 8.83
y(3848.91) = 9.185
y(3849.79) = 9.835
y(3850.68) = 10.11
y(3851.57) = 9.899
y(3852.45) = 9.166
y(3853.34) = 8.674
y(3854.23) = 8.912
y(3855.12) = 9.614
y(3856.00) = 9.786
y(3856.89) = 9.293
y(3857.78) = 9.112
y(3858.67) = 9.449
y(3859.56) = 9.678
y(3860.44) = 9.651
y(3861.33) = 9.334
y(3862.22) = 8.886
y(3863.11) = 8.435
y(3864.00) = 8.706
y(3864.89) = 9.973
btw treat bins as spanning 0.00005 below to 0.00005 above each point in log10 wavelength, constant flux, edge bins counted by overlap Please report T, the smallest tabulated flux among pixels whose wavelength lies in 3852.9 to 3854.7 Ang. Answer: 8.674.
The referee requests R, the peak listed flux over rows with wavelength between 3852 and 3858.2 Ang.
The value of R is 9.786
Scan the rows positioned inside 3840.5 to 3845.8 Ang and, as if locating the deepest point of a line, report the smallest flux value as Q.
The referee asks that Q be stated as 8.74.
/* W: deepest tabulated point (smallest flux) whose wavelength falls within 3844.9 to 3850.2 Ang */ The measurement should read 8.83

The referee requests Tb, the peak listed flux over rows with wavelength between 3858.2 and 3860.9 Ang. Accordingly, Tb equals 9.678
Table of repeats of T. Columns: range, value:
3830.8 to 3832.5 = 10.22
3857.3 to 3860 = 9.112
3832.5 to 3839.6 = 9.559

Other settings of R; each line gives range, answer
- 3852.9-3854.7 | 8.912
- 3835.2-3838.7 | 10.53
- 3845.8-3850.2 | 9.835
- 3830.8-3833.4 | 10.83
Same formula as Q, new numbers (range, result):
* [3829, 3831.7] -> 10.72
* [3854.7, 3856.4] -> 9.614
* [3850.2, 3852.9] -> 9.166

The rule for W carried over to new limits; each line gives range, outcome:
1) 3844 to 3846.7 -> 9.214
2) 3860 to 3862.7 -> 8.886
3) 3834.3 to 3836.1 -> 9.815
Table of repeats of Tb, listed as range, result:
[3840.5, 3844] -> 10.67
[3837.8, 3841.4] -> 10.42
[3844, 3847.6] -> 9.904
